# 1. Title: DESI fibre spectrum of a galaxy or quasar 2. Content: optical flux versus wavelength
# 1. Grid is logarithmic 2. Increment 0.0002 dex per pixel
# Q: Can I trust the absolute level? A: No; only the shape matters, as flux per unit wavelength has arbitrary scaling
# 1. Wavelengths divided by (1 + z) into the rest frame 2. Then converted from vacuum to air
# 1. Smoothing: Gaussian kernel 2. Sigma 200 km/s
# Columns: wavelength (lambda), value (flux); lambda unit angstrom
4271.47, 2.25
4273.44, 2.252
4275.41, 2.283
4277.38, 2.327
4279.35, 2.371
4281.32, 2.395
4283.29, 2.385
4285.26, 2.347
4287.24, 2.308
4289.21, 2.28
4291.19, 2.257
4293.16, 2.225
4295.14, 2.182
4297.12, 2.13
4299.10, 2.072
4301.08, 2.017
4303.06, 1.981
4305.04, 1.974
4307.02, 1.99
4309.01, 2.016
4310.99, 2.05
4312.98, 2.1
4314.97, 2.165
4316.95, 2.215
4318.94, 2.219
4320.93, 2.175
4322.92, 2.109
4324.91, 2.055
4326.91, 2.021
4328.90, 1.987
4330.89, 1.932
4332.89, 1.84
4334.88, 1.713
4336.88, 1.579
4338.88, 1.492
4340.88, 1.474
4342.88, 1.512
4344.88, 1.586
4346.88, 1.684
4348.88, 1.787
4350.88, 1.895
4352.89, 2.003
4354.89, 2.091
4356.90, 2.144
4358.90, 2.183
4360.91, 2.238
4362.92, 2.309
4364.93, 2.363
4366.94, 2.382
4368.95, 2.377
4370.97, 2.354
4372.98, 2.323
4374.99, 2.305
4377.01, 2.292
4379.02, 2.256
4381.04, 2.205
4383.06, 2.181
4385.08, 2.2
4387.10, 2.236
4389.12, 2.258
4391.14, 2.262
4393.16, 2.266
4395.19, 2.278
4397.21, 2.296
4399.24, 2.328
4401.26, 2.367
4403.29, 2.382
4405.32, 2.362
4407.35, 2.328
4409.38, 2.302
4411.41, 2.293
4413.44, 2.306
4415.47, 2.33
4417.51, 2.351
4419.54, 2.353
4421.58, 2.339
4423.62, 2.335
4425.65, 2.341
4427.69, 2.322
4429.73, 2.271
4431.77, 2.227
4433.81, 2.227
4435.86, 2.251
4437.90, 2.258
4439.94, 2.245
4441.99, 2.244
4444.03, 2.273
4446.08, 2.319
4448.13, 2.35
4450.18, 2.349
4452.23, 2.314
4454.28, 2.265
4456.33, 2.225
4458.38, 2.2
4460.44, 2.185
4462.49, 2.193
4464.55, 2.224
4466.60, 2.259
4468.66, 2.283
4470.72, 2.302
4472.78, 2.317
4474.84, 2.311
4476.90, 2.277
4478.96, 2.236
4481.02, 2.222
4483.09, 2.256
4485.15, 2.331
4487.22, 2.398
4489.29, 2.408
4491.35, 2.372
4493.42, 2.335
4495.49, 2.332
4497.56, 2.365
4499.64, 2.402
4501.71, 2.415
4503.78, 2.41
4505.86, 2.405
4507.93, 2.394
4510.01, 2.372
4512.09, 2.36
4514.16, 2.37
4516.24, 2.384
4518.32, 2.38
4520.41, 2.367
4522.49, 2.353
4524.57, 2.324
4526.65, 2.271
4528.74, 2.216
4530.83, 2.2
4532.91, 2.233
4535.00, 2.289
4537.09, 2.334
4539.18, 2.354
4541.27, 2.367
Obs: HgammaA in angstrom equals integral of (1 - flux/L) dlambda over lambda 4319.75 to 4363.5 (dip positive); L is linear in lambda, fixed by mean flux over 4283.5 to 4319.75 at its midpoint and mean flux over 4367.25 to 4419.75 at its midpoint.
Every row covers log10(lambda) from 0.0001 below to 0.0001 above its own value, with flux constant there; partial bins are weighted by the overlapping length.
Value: 6.2 angstrom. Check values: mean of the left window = 2.15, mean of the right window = 2.3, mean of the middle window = 1.9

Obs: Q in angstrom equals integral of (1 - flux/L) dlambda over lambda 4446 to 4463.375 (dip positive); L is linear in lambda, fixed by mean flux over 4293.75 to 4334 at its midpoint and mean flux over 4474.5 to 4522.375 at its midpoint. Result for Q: 0.15 angstrom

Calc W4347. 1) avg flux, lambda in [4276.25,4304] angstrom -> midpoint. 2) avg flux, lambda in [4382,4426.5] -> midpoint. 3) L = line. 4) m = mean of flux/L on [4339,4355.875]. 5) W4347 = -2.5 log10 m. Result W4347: 0.29 mag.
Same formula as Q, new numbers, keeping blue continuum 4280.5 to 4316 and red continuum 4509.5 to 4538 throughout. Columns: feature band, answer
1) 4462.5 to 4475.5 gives 0.0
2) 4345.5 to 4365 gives 1.4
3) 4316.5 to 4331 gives 0.6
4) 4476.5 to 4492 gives -0.2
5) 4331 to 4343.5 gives 3.2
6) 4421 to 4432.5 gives -0.3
